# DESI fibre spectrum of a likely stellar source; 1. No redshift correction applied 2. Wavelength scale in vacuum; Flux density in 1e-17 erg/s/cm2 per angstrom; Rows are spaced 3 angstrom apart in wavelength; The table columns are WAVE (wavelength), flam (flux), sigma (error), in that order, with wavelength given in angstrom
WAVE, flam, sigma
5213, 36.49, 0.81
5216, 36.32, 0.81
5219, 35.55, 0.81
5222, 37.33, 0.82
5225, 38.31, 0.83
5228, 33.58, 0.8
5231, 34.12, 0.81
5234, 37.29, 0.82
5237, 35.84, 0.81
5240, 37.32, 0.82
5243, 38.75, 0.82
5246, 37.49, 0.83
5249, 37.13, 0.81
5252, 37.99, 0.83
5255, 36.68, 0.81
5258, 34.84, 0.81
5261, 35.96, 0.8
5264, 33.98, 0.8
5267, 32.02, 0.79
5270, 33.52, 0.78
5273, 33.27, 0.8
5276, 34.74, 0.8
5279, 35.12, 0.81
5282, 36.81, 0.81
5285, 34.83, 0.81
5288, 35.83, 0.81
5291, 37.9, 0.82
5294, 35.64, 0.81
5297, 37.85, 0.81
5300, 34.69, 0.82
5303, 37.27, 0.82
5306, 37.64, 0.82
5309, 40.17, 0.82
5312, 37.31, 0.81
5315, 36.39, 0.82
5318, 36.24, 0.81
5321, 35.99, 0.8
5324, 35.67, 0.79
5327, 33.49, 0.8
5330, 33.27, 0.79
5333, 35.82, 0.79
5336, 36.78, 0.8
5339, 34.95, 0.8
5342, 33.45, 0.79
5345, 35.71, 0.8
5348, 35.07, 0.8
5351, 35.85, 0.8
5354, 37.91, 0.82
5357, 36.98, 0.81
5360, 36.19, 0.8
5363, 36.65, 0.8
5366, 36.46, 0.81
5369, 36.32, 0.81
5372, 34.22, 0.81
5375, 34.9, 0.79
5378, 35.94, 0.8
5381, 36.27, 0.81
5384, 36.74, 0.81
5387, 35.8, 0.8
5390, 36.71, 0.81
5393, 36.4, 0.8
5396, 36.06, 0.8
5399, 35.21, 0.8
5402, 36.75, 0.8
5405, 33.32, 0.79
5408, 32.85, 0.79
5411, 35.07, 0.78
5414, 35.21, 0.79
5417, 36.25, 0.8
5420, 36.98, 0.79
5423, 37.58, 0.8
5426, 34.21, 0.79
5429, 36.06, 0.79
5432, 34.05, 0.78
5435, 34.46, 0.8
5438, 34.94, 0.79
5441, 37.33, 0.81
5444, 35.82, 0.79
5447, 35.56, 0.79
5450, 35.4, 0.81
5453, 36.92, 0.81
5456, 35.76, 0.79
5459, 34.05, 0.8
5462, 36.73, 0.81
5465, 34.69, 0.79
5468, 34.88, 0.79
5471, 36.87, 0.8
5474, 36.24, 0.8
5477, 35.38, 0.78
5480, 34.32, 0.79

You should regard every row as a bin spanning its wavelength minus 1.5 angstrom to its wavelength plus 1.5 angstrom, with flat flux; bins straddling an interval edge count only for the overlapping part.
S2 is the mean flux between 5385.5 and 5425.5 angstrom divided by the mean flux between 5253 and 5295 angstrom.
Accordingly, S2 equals 1.02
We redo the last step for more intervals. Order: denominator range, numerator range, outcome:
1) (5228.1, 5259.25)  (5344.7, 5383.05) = 0.98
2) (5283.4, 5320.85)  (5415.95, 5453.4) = 0.97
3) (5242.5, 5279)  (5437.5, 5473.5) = 1.01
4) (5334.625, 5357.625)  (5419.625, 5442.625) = 1.00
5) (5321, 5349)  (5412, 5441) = 1.02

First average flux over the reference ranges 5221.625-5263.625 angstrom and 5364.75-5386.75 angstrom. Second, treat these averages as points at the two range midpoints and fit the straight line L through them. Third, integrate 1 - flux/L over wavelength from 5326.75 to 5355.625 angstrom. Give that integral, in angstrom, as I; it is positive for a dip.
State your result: 0.6 angstrom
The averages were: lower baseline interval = 36.5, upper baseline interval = 35.8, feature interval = 35.3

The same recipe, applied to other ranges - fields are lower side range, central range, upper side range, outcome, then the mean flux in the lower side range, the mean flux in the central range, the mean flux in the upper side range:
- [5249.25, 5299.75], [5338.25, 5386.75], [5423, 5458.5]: -0.5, 35.5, 35.9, 35.5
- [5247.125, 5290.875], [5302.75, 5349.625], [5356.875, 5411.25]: -0.5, 35.3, 35.9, 35.7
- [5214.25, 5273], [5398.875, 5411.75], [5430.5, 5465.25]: 0.4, 35.9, 34.6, 35.5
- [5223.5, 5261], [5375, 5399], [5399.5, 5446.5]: -0.3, 36.6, 36.1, 35.4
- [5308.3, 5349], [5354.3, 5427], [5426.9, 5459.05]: -0.5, 35.7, 35.8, 35.5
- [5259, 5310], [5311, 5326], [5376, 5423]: -0.2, 35.7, 36.2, 35.8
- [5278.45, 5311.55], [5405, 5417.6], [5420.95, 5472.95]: 0.5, 36.8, 34.6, 35.6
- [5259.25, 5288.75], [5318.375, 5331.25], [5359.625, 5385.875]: 0.2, 34.6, 34.8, 36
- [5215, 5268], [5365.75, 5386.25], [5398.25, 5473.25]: -0.1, 36.2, 35.8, 35.5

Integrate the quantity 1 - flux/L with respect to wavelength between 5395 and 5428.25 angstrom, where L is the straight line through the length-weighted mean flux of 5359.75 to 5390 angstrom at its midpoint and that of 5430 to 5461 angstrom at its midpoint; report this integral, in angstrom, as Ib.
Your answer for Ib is 0.3 angstrom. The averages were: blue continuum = 36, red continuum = 35.5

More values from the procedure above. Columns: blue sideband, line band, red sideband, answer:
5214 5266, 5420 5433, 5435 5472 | 0.0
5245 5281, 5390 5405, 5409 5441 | -0.2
